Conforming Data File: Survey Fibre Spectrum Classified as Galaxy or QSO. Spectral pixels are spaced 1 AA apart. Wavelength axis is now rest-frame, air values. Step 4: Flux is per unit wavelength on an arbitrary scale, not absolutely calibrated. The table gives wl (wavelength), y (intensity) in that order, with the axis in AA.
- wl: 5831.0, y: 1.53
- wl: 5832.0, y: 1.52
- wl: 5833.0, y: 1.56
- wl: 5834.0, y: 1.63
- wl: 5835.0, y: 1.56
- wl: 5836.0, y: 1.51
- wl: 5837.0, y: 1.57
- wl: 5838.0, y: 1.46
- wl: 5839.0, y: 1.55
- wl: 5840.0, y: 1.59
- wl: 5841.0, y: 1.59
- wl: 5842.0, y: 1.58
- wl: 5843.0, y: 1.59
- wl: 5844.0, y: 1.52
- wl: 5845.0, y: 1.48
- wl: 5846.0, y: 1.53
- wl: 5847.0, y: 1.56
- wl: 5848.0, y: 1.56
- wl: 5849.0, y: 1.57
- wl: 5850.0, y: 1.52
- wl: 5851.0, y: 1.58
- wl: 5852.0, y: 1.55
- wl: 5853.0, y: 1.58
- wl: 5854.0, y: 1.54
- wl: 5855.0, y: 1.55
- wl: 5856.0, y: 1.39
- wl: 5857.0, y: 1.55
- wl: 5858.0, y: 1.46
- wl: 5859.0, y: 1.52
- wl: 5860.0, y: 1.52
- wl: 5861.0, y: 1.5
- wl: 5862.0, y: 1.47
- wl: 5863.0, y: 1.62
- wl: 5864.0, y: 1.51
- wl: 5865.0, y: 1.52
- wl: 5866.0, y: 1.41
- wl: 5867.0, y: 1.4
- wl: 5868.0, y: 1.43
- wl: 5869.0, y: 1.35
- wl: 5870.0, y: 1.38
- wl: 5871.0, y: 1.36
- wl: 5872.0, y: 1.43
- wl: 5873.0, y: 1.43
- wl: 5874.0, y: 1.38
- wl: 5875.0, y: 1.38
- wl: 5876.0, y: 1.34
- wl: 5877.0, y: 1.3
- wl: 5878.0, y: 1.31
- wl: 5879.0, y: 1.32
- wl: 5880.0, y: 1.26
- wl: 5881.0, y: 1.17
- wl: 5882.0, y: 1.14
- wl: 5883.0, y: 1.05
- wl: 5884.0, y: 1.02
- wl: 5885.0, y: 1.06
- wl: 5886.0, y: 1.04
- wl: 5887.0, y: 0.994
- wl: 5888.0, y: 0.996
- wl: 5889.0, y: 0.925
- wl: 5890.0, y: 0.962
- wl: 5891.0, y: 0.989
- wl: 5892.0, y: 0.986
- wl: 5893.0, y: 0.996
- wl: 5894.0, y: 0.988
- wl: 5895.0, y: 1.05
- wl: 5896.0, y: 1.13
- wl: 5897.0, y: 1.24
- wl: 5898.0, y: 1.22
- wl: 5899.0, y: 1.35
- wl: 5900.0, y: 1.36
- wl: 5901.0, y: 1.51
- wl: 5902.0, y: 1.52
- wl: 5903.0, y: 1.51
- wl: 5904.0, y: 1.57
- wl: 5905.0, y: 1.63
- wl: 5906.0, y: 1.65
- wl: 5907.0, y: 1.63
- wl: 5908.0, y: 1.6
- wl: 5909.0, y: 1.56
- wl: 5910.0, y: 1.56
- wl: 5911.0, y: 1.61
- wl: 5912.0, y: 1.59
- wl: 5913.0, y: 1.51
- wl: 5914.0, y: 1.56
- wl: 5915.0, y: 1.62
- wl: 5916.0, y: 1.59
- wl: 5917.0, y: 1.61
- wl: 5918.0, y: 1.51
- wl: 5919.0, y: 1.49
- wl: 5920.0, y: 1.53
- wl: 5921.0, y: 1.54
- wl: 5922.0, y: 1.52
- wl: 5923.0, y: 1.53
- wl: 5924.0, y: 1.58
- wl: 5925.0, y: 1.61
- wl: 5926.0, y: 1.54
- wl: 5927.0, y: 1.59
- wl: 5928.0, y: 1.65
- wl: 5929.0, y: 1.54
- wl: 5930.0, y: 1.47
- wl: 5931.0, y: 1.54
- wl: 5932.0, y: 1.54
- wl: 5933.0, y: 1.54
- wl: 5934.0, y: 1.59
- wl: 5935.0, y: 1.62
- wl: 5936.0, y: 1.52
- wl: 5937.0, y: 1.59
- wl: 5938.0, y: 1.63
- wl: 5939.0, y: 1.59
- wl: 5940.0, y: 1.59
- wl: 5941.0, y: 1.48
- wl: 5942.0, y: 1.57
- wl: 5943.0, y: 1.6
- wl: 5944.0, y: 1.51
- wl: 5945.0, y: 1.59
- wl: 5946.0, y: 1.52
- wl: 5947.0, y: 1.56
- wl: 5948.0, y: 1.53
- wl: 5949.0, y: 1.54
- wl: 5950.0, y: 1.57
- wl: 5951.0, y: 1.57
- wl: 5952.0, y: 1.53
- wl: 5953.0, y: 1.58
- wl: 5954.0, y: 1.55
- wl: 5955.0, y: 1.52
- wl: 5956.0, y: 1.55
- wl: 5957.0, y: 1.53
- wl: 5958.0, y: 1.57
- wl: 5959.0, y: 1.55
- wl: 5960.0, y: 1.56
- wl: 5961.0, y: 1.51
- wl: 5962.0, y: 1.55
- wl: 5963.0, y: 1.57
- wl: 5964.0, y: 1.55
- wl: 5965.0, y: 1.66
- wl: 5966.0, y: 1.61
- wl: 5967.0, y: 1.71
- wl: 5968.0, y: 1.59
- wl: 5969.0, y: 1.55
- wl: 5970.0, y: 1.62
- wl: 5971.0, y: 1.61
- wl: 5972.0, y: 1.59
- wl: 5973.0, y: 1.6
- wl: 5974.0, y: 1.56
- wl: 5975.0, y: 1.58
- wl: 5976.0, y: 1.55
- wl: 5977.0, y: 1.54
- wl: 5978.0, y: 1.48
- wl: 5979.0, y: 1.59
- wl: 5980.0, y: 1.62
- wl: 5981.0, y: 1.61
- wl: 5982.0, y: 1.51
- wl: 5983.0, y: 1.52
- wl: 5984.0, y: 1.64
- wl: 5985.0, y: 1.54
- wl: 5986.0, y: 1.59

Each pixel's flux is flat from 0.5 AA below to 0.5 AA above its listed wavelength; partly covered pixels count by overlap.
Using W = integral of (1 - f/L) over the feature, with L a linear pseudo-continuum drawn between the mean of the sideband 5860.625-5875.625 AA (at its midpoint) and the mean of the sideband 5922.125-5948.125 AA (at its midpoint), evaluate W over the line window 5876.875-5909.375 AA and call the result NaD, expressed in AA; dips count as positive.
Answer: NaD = 5.3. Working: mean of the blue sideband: 1.44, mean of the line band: 1.24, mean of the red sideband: 1.56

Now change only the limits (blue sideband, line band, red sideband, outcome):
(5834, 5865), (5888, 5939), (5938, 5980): 3.42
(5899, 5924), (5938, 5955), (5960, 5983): 0.12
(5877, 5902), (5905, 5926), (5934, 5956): -3.72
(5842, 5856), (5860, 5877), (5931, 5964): 1.27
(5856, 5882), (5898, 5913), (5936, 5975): -0.59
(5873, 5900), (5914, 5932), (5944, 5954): -2.25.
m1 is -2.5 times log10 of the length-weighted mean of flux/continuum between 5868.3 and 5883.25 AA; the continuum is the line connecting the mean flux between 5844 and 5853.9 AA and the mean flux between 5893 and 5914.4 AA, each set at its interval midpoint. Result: 0.14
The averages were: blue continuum 1.55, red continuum 1.43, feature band 1.31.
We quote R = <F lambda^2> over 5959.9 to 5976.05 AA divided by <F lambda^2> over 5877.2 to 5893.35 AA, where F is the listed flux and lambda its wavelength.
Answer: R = 1.51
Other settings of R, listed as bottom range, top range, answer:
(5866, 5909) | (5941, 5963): 1.24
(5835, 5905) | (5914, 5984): 1.17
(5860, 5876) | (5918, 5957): 1.11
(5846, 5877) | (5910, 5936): 1.08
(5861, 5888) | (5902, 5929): 1.22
